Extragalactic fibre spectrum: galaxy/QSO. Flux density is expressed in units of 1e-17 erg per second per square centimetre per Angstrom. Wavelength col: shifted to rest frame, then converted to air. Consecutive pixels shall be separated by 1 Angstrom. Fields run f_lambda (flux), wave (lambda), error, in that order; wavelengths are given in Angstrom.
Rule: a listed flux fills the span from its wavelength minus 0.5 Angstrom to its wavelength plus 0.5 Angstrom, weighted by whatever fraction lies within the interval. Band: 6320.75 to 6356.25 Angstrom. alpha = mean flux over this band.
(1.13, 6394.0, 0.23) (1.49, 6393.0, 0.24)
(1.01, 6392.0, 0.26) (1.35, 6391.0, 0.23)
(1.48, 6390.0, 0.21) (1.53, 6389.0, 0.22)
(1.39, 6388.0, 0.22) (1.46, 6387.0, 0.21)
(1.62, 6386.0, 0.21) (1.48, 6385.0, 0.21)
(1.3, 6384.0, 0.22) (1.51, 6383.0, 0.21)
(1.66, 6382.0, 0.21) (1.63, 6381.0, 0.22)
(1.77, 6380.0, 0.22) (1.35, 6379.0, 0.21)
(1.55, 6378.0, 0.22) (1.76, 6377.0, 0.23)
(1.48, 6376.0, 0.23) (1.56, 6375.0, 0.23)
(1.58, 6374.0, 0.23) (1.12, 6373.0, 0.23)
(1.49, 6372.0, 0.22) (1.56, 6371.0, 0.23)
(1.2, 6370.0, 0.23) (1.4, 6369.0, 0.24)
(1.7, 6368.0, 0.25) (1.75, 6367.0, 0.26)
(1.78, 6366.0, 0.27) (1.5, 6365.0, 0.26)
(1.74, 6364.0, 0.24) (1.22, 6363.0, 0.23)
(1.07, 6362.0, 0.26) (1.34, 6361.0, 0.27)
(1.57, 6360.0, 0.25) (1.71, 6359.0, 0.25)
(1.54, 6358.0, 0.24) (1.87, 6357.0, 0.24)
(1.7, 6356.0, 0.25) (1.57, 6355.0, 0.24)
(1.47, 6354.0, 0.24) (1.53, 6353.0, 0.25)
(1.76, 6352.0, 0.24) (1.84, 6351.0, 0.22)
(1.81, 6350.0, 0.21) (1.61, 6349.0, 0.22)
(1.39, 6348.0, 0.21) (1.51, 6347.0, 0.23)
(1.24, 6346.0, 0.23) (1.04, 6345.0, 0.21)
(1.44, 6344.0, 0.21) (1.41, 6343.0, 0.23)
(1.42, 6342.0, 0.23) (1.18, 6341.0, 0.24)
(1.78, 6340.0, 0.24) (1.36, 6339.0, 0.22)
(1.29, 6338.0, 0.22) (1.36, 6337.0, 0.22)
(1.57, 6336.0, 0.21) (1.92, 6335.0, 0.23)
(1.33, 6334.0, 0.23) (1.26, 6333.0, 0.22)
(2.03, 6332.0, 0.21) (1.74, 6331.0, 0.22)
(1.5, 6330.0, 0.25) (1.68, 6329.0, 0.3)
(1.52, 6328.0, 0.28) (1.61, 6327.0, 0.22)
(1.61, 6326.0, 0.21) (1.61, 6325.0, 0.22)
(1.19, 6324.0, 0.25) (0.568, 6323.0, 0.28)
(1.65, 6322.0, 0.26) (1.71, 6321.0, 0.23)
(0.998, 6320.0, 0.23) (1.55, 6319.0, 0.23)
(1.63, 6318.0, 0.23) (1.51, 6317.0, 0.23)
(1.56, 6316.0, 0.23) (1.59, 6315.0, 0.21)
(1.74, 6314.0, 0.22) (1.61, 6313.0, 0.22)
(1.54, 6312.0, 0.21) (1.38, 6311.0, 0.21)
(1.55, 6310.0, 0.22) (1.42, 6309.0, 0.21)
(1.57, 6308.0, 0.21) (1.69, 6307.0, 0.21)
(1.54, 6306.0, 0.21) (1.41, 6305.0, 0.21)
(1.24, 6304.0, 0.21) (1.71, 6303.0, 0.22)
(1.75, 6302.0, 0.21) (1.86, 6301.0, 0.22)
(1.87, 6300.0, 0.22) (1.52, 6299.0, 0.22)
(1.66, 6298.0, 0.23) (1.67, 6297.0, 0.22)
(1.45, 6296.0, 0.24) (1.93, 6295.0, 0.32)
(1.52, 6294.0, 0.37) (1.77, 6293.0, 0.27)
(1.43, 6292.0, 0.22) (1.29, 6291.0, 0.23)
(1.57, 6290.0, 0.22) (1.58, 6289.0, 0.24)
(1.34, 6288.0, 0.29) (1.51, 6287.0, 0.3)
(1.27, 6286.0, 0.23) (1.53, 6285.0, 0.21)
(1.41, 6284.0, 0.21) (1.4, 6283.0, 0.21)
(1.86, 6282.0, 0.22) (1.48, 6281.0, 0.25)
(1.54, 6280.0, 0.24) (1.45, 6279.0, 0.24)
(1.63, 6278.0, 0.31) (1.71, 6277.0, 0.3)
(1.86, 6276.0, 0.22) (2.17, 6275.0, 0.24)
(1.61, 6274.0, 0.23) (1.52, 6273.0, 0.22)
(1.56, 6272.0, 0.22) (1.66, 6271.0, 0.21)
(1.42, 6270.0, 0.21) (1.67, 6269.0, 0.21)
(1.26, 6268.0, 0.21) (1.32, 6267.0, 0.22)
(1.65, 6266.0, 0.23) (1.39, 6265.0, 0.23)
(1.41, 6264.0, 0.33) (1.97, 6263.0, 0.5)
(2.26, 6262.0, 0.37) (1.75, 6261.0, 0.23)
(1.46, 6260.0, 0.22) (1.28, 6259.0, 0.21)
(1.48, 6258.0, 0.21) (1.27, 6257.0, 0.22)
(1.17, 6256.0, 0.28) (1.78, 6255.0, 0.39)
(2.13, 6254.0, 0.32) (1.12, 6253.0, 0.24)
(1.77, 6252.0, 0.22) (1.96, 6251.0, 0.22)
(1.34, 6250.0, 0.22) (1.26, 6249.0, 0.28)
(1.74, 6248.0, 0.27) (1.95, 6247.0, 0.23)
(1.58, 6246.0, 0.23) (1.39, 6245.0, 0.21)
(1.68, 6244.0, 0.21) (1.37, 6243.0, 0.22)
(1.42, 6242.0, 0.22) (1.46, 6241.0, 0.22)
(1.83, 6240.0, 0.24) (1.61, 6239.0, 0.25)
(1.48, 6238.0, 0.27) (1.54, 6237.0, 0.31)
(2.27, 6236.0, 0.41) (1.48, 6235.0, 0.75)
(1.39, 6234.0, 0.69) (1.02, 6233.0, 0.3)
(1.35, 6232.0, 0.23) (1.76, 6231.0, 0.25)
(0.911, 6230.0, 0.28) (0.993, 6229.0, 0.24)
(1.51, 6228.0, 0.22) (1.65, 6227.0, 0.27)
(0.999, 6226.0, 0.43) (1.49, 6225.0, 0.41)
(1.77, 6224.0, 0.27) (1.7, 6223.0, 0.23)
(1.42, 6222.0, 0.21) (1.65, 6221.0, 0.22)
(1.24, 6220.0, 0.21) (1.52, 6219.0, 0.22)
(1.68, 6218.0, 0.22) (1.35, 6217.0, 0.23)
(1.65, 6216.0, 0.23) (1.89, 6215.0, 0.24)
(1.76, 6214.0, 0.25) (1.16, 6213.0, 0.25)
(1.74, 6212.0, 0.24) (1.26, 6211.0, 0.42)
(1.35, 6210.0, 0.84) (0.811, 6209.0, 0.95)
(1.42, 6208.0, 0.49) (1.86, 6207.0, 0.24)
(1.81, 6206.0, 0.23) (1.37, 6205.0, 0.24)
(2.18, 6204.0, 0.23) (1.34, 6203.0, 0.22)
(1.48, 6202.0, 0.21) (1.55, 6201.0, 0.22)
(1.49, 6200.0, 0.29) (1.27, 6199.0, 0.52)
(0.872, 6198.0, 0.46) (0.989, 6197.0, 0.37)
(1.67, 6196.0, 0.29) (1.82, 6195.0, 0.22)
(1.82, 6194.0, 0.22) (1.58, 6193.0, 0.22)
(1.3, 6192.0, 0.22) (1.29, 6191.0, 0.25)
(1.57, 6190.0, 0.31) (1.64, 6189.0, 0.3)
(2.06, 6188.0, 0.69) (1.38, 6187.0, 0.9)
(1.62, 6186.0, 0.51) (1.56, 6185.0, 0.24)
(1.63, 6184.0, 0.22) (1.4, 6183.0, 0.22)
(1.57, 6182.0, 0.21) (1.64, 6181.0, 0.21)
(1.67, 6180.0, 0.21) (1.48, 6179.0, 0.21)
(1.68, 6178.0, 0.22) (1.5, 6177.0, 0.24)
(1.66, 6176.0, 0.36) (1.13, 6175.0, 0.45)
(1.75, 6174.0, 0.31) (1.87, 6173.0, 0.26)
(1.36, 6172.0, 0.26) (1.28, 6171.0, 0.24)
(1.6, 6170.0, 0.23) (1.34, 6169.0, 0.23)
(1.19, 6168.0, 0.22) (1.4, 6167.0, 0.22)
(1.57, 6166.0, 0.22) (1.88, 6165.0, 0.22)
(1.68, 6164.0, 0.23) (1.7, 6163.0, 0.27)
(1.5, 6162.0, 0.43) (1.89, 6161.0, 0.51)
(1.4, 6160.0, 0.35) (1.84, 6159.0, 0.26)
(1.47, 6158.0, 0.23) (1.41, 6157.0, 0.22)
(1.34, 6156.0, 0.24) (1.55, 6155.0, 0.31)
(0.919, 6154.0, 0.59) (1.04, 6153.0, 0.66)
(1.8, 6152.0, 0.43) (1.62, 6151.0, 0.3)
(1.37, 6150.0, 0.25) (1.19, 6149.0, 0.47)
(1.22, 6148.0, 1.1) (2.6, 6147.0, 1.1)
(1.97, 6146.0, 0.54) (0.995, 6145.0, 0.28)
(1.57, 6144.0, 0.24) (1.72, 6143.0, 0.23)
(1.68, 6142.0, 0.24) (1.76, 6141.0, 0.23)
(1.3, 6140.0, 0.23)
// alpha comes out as 1.5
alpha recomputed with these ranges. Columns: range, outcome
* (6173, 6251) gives 1.52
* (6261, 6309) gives 1.59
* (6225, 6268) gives 1.52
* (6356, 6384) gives 1.53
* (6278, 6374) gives 1.52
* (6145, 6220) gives 1.52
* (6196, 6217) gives 1.46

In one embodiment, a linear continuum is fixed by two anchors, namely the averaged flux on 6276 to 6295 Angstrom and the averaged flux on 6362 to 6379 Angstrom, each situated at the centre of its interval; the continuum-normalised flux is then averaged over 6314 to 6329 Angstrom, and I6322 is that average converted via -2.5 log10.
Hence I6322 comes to 0.04 mag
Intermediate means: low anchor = 1.54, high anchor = 1.51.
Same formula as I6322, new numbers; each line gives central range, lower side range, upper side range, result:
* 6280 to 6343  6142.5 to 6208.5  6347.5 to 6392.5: 0.00 mag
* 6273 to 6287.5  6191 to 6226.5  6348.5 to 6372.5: -0.05 mag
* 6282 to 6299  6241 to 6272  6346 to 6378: 0.02 mag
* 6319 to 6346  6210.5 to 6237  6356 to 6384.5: 0.05 mag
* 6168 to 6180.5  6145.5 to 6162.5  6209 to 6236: 0.00 mag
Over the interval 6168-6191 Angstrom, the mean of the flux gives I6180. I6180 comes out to 1.55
